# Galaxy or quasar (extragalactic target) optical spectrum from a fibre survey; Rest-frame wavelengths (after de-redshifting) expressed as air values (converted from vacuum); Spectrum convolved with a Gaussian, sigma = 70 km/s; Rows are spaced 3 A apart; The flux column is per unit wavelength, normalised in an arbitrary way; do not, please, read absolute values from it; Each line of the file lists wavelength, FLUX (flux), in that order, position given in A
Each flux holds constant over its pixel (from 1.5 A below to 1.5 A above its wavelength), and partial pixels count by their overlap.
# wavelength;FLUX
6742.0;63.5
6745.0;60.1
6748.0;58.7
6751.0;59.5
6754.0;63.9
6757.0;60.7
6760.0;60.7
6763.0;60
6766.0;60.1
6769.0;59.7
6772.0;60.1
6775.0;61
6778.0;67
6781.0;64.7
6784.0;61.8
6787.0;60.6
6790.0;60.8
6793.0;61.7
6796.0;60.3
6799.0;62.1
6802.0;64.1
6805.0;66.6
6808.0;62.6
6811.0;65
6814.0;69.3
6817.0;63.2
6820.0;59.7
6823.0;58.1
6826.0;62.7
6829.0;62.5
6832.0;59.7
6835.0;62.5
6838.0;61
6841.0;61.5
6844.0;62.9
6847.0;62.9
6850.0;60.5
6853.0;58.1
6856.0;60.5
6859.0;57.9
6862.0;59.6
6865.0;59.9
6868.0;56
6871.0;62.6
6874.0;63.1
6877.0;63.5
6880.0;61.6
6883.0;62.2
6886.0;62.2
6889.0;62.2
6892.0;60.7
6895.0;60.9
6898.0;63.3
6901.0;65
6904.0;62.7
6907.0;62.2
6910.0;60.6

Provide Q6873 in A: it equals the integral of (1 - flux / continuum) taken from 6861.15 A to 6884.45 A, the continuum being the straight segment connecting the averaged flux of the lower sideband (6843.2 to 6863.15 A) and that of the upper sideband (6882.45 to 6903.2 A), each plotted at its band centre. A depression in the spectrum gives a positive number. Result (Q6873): 0.1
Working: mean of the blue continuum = 60.3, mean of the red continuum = 62.4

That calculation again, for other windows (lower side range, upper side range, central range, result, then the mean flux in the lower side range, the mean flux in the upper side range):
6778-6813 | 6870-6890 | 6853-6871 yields 1.0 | 63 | 62.5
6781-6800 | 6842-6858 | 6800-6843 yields -1.1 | 61.5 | 60.9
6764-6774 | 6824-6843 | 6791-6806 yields -0.5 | 60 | 61.6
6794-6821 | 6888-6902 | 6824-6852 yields 0.7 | 63.7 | 62.3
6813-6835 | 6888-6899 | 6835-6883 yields 0.8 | 62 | 61.7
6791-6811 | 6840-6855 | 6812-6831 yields -0.1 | 63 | 61.1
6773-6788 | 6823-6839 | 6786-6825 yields -0.3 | 63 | 61.4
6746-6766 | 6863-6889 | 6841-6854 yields 0.0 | 60.5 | 61.4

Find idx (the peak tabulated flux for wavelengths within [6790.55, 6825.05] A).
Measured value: 69.3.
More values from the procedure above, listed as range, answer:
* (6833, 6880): 63.5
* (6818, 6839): 62.7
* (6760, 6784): 67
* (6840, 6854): 62.9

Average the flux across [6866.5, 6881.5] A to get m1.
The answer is 61.4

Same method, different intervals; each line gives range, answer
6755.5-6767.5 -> 60.4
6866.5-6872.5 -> 59.3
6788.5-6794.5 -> 61.2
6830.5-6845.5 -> 61.5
